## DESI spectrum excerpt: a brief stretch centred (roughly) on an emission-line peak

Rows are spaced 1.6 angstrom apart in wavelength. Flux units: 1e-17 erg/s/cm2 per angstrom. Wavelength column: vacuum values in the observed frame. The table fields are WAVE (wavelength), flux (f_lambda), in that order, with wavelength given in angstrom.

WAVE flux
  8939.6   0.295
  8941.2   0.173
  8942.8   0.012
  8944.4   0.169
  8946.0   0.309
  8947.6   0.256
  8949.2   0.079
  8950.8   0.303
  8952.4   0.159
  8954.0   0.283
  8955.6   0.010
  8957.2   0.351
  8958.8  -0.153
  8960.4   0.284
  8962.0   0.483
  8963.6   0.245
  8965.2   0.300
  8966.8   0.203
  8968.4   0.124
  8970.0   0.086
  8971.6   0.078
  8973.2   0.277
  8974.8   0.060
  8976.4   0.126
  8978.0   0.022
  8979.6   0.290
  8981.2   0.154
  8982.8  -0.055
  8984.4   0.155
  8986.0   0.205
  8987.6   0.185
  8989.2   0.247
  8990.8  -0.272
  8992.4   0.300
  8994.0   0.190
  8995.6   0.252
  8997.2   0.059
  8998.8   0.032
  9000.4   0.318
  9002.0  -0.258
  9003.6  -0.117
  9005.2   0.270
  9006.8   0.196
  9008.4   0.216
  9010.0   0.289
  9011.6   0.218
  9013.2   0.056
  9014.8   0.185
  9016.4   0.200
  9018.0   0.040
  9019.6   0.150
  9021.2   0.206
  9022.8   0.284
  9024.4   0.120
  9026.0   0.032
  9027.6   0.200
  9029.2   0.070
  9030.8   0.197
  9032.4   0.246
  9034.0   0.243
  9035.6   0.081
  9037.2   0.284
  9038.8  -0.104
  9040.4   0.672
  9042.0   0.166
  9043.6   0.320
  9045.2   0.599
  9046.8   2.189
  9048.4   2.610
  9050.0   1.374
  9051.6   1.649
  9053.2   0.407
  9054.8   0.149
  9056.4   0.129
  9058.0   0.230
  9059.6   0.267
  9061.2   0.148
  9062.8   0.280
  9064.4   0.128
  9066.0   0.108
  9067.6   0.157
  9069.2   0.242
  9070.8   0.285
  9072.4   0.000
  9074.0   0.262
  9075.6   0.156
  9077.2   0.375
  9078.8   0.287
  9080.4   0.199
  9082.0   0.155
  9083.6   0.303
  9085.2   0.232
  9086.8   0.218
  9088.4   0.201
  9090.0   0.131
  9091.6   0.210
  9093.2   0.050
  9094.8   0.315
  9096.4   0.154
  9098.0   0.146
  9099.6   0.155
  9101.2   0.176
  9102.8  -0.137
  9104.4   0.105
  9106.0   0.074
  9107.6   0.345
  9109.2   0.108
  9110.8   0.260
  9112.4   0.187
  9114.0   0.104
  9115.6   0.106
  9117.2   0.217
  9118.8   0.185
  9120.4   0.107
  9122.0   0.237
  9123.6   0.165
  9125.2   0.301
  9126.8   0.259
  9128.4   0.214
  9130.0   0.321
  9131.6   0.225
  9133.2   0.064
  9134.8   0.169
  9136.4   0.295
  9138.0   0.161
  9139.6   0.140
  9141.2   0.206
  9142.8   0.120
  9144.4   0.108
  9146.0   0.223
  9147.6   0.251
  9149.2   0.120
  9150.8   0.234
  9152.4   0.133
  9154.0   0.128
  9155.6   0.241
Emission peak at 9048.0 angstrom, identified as H-beta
